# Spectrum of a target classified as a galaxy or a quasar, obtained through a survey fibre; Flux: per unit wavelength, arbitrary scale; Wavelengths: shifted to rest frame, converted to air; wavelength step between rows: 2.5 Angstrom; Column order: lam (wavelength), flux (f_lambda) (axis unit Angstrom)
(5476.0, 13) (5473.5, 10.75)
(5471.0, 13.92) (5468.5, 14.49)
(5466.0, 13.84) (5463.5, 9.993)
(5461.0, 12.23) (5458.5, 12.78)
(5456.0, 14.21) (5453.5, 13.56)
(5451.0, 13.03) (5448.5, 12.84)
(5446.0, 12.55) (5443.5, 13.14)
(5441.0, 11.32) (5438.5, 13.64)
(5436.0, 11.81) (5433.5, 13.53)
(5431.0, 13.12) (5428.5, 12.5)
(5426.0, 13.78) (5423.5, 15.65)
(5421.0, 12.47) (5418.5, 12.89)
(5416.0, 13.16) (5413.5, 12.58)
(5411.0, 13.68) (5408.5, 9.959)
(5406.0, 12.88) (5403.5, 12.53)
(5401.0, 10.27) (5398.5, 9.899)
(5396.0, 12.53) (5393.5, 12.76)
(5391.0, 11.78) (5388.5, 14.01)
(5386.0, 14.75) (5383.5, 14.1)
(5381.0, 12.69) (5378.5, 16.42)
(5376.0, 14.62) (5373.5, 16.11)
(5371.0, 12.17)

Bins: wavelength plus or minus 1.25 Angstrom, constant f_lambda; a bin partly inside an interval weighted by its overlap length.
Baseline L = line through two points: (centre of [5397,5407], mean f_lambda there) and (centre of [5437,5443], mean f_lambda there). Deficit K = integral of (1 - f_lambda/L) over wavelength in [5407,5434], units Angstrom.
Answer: -2.4 Angstrom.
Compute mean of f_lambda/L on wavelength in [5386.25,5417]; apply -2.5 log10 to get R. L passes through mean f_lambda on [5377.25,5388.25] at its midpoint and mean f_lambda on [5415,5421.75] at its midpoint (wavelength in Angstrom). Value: 0.11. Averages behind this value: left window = 14.4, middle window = 12.2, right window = 12.9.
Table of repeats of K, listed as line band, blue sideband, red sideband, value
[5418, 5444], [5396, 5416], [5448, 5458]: -0.9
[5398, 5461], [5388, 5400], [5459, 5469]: -2.3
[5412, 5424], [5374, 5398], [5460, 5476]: 0.0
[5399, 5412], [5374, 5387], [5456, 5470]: 2.2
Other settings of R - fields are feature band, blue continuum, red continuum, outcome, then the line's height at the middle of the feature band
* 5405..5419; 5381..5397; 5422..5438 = 0.071 mag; 13.3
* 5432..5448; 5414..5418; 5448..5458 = 0.049 mag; 13.3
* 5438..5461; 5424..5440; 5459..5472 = 0.005 mag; 13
